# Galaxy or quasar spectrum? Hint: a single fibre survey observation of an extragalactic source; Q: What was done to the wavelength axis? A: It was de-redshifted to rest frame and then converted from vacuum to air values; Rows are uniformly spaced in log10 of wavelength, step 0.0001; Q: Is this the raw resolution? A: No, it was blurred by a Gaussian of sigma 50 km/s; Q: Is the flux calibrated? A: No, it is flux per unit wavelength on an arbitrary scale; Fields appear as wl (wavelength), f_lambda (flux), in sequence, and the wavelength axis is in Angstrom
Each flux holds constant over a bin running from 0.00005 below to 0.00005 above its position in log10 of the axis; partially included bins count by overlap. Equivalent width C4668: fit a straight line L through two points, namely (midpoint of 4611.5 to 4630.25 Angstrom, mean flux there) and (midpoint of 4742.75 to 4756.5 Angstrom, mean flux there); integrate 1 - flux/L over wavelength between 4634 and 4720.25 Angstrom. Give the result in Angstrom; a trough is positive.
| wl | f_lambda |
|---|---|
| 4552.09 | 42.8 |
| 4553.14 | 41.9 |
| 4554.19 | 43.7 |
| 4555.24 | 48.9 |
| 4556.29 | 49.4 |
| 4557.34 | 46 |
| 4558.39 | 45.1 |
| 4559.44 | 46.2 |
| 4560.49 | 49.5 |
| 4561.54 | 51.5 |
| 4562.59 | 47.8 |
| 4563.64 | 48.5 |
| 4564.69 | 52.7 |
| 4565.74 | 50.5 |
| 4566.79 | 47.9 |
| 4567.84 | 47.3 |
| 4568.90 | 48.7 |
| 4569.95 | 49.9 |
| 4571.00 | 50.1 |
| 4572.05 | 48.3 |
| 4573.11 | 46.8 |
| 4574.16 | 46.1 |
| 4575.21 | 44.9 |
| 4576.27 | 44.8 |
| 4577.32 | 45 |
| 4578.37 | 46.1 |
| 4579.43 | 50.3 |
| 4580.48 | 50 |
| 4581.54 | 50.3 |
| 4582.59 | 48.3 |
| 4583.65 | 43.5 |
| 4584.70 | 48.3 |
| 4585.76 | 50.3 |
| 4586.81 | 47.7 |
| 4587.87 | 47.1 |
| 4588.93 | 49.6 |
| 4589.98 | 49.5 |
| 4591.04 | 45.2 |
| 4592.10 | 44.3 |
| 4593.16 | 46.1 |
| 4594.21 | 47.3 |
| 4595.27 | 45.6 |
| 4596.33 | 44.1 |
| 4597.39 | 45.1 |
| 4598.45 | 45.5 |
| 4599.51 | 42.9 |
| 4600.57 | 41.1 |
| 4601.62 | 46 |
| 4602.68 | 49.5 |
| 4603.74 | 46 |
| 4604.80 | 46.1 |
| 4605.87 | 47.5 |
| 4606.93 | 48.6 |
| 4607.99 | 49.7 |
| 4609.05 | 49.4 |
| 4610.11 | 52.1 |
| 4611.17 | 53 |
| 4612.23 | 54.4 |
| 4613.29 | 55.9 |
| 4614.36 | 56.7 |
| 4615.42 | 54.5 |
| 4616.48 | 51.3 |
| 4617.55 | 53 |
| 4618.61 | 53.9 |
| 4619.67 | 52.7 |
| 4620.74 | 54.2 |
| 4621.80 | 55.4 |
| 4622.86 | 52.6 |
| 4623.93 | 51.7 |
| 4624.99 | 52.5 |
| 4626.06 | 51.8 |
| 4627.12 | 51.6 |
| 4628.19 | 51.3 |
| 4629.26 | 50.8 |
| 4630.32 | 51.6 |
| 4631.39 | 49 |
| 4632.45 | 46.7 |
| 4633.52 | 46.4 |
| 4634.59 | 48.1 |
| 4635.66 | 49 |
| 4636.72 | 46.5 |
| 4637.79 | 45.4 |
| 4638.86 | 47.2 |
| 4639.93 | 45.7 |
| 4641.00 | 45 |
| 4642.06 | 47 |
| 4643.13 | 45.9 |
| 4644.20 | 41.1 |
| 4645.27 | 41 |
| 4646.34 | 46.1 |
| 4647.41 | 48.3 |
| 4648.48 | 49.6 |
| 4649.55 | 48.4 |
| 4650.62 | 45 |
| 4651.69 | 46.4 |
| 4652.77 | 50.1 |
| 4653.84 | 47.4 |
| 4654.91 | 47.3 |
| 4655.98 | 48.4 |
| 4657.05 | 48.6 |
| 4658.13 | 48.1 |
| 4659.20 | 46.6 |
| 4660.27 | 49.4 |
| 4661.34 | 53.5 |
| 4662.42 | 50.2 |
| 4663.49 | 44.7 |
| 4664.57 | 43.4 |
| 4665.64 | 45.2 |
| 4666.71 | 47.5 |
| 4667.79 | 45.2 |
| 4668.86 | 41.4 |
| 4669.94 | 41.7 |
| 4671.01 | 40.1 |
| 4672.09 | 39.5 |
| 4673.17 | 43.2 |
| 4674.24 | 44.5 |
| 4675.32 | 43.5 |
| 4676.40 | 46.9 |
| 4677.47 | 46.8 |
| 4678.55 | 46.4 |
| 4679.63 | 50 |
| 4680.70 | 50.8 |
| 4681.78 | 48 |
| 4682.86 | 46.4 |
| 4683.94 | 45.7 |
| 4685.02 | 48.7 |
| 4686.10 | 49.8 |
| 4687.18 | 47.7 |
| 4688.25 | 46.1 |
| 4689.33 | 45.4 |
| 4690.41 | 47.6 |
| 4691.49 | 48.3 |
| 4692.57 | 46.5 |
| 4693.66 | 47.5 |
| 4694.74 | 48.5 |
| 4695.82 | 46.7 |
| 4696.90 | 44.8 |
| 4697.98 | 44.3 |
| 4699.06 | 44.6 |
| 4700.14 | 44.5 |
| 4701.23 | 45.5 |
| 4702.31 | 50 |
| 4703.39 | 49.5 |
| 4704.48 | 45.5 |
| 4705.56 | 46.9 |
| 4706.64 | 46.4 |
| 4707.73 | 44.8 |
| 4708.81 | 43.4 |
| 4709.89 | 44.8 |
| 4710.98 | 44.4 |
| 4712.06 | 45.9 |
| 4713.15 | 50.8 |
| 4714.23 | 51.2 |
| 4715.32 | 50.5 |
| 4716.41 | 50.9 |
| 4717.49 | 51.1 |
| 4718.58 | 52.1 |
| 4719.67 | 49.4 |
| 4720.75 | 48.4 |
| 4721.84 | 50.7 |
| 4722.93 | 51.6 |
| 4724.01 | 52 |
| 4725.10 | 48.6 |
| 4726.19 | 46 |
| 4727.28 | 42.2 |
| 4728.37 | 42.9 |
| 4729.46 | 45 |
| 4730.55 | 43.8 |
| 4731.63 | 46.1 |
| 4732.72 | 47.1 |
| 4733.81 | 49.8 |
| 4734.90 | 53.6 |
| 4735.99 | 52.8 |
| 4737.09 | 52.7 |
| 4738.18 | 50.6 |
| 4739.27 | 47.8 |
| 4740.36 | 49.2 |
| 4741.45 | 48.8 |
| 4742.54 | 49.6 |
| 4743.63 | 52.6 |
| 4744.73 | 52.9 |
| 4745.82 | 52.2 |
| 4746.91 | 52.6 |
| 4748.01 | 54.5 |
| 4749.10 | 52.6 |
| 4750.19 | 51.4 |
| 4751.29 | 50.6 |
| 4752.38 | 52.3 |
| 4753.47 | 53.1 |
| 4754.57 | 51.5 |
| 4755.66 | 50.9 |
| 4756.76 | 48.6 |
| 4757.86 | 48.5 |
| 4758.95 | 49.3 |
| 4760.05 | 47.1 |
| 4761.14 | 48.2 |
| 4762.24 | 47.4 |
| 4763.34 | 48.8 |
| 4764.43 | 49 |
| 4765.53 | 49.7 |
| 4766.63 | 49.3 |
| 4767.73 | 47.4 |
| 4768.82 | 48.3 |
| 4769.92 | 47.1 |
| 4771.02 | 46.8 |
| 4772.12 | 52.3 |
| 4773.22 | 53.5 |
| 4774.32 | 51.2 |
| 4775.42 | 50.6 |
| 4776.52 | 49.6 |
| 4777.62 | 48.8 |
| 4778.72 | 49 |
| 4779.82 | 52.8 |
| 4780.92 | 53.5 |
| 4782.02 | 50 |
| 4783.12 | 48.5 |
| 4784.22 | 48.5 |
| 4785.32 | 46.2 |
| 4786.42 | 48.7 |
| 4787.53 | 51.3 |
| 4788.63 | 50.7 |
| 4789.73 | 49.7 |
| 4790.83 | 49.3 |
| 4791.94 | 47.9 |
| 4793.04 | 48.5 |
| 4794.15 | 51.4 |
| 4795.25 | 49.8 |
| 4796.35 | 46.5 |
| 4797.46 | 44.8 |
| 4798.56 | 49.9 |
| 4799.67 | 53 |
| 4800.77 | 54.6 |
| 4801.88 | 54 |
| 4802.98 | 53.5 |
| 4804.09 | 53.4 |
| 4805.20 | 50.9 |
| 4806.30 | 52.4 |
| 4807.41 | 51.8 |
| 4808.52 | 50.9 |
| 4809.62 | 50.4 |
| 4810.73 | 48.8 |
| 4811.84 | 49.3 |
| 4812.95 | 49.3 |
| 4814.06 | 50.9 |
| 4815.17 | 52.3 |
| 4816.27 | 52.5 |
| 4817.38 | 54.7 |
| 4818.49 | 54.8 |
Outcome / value 9.7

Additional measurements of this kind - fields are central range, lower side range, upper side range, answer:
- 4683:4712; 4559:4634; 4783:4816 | 1.88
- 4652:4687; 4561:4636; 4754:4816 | 2.02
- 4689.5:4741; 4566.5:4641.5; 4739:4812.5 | 1.97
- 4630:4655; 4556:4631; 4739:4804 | 1.28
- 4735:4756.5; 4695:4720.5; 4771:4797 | -1.30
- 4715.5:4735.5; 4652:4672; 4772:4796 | -0.07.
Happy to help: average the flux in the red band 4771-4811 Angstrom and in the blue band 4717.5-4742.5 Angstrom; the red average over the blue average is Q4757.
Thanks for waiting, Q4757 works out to 1.03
